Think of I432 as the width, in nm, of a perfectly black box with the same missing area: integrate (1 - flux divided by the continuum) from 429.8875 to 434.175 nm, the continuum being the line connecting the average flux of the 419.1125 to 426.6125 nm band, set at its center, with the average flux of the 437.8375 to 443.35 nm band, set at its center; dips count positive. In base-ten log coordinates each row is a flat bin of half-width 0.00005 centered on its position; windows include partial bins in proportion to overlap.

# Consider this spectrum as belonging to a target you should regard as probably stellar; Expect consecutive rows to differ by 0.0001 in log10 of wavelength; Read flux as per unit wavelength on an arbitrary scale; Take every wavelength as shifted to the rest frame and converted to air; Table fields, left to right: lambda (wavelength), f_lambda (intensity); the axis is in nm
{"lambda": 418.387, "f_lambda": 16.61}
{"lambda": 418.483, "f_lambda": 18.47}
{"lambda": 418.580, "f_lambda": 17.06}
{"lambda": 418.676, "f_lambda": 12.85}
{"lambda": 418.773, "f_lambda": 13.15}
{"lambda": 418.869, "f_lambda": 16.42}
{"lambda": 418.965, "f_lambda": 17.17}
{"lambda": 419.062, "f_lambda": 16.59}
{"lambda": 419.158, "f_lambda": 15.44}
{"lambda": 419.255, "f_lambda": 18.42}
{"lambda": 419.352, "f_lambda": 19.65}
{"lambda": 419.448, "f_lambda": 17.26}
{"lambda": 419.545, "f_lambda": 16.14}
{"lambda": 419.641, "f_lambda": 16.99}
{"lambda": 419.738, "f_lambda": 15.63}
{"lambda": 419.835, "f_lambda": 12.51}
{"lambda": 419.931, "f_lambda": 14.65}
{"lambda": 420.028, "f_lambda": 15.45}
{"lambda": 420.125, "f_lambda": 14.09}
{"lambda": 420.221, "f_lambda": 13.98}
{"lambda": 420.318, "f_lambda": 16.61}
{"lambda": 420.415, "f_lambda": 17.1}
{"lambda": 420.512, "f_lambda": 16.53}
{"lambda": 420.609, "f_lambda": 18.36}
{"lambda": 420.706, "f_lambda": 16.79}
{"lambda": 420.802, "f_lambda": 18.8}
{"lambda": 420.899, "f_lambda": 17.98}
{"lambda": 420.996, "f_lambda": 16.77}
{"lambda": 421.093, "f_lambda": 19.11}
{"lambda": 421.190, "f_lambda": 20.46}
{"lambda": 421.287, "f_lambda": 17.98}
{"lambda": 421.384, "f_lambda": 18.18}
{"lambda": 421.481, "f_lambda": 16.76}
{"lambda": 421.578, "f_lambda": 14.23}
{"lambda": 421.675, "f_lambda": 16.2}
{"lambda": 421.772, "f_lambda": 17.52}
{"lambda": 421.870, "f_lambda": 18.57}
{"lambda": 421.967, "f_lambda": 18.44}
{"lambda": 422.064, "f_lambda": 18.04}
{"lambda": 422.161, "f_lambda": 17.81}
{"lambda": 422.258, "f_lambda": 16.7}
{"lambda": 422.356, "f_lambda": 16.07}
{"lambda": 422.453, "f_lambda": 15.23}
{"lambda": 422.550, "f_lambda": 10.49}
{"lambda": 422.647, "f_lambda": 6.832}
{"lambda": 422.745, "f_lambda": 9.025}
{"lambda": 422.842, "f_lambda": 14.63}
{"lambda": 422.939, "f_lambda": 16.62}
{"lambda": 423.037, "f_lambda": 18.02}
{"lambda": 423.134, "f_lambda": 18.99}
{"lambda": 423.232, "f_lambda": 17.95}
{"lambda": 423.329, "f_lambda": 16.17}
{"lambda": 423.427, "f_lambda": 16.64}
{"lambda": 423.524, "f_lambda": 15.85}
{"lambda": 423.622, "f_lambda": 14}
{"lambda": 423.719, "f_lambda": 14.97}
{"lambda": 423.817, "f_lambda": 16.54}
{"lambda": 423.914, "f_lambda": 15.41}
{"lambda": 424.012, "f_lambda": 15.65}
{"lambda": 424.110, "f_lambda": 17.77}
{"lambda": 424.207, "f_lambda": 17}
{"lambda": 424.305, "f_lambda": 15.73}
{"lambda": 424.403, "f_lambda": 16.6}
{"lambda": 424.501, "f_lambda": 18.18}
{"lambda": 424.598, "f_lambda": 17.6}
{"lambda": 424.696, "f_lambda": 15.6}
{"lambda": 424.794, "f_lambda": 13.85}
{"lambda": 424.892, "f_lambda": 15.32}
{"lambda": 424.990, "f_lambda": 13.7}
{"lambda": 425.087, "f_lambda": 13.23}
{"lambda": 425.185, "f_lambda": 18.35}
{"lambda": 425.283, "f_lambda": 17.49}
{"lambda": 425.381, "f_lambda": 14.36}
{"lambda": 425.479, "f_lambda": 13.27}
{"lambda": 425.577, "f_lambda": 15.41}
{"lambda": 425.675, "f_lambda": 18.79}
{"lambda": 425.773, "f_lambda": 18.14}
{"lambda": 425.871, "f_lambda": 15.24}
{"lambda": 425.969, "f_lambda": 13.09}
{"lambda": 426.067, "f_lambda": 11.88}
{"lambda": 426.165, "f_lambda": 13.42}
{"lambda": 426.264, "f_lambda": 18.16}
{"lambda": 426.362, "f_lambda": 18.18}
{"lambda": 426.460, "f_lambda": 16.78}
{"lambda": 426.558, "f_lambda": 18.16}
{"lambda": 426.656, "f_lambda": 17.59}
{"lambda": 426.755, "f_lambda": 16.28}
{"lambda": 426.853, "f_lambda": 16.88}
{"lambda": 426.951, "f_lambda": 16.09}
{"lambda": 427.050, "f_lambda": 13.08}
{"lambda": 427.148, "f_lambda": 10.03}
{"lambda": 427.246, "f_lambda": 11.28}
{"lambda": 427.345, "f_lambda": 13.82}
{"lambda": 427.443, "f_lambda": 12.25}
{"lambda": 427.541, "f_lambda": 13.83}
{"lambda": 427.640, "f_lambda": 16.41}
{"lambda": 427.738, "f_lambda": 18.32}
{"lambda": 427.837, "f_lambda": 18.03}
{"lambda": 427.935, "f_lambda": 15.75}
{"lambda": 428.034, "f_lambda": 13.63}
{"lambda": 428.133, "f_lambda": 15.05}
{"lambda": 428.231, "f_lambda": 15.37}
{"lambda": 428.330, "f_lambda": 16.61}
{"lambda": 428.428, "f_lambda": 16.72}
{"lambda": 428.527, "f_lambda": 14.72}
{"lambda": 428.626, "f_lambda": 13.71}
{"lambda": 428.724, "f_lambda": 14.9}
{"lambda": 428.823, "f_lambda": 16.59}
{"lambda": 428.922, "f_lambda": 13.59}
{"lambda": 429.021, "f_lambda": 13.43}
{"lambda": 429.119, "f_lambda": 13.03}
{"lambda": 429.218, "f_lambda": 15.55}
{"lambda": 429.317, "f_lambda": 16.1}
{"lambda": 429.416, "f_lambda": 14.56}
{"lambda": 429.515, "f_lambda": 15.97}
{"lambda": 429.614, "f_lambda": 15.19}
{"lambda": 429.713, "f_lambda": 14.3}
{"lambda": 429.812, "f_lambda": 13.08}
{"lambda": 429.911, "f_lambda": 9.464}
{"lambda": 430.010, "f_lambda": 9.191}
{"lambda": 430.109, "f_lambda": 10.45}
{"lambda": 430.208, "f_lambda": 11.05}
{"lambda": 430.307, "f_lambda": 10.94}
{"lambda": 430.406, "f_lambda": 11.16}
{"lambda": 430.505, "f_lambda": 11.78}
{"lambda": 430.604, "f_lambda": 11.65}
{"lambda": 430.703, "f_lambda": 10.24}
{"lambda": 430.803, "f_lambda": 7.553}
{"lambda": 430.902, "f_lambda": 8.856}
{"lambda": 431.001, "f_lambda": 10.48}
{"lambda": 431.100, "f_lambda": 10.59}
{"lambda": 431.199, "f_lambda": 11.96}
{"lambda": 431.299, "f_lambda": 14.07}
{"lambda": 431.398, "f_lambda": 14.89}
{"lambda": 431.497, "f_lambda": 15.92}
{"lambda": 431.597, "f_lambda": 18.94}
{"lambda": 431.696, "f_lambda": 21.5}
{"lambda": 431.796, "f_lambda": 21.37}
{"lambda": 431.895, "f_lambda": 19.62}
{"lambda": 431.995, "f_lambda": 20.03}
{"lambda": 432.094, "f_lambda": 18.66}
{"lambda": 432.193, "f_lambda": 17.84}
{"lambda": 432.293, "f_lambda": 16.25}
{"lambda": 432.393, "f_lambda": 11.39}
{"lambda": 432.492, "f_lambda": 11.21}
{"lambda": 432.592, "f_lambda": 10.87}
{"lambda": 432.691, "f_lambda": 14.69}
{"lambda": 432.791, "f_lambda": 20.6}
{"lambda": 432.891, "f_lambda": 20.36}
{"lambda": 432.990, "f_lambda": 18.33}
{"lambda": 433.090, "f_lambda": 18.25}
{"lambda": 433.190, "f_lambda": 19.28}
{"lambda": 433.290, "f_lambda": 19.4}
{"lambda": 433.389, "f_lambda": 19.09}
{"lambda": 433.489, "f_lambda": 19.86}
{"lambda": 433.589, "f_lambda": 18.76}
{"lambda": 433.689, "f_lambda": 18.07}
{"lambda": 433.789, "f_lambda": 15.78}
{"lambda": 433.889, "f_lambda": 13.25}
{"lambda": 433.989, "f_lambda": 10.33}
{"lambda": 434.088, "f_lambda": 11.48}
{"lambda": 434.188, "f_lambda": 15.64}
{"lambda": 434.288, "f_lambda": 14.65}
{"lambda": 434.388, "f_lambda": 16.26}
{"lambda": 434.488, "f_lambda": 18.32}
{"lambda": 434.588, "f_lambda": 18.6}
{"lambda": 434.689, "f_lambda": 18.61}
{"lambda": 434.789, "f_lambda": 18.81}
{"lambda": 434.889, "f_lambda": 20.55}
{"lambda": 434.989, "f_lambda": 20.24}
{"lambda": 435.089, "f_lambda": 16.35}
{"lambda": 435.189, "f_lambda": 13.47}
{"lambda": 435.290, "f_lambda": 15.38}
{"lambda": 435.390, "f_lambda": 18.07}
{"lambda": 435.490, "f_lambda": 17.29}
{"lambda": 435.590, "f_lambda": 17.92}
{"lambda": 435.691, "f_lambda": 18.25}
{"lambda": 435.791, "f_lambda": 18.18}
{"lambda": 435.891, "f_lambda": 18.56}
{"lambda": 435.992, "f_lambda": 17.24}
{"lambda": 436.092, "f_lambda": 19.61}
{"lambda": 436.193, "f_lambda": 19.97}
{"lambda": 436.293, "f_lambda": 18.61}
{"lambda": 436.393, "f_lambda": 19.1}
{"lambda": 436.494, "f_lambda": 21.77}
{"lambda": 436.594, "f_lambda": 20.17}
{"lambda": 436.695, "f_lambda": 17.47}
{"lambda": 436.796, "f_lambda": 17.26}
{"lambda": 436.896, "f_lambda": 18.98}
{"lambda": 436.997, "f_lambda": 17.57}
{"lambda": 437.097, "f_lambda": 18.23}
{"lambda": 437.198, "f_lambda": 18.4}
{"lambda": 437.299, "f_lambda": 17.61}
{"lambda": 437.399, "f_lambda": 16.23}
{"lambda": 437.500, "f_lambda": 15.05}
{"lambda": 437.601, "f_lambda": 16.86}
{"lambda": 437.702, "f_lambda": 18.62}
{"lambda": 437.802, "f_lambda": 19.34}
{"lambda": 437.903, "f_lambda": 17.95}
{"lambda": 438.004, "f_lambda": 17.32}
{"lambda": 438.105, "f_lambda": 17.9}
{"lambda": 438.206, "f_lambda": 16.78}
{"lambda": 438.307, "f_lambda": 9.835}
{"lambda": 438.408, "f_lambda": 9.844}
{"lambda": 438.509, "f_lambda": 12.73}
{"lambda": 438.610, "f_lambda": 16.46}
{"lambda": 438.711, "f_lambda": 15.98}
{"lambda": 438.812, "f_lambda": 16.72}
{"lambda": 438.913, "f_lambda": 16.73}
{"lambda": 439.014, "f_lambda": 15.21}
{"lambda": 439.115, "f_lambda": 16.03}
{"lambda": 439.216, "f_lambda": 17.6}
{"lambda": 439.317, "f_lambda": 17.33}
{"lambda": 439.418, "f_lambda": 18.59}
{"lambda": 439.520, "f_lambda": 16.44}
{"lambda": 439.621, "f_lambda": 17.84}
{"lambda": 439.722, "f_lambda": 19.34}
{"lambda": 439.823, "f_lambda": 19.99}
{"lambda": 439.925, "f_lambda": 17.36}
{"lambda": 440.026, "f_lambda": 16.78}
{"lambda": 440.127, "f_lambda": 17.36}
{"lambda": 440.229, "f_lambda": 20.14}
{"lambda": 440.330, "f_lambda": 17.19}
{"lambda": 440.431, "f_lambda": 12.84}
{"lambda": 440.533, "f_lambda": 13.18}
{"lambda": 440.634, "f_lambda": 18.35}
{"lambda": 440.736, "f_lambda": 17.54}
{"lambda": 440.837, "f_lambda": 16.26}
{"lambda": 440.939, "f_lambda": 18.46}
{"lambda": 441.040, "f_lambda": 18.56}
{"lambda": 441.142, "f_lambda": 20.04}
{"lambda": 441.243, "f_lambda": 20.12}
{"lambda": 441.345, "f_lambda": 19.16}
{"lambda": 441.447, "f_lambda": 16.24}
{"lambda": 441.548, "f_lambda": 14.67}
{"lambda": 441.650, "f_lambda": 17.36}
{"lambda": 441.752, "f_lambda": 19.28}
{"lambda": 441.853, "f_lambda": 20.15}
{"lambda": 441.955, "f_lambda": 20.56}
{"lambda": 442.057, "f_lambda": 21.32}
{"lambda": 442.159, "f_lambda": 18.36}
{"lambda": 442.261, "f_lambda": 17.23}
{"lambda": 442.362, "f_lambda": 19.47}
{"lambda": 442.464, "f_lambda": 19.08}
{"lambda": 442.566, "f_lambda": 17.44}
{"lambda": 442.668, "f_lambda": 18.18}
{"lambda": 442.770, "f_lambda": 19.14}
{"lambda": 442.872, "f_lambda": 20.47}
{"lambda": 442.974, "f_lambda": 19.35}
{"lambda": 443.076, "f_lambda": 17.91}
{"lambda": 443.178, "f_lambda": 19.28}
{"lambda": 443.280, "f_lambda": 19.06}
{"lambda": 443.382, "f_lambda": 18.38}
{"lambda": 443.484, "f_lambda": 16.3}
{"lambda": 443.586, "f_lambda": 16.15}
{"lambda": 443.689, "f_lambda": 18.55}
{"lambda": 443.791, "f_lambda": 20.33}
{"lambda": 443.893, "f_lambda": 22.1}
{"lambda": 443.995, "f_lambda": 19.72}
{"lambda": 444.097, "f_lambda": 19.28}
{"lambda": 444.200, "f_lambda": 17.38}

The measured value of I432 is 0.518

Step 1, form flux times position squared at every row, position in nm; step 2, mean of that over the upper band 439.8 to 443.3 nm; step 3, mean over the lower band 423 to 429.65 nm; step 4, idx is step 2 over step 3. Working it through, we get 1.25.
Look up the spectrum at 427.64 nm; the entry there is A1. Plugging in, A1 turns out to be 16.41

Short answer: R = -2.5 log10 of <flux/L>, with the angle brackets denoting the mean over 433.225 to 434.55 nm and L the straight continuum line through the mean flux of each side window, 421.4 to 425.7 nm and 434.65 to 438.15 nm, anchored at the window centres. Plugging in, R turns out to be 0.086 mag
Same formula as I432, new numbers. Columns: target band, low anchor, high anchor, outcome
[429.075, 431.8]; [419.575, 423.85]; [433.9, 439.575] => 0.586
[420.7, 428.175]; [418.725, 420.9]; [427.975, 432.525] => -0.259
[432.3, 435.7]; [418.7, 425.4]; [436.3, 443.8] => 0.086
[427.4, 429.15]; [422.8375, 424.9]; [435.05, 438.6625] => 0.160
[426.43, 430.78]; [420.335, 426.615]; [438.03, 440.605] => 0.571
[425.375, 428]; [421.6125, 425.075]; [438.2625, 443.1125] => 0.121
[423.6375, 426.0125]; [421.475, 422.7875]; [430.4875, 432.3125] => -0.130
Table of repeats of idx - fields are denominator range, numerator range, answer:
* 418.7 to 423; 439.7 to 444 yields 1.25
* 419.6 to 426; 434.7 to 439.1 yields 1.15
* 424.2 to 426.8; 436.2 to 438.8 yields 1.13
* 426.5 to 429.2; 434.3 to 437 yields 1.26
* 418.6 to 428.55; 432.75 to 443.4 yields 1.19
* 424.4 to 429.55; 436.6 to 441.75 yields 1.18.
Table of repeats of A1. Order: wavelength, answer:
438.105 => 17.9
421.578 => 14.23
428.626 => 13.71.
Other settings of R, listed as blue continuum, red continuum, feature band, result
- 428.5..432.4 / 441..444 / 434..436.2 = -0.090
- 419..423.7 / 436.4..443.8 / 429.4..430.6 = 0.357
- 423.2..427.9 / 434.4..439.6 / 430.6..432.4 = 0.108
